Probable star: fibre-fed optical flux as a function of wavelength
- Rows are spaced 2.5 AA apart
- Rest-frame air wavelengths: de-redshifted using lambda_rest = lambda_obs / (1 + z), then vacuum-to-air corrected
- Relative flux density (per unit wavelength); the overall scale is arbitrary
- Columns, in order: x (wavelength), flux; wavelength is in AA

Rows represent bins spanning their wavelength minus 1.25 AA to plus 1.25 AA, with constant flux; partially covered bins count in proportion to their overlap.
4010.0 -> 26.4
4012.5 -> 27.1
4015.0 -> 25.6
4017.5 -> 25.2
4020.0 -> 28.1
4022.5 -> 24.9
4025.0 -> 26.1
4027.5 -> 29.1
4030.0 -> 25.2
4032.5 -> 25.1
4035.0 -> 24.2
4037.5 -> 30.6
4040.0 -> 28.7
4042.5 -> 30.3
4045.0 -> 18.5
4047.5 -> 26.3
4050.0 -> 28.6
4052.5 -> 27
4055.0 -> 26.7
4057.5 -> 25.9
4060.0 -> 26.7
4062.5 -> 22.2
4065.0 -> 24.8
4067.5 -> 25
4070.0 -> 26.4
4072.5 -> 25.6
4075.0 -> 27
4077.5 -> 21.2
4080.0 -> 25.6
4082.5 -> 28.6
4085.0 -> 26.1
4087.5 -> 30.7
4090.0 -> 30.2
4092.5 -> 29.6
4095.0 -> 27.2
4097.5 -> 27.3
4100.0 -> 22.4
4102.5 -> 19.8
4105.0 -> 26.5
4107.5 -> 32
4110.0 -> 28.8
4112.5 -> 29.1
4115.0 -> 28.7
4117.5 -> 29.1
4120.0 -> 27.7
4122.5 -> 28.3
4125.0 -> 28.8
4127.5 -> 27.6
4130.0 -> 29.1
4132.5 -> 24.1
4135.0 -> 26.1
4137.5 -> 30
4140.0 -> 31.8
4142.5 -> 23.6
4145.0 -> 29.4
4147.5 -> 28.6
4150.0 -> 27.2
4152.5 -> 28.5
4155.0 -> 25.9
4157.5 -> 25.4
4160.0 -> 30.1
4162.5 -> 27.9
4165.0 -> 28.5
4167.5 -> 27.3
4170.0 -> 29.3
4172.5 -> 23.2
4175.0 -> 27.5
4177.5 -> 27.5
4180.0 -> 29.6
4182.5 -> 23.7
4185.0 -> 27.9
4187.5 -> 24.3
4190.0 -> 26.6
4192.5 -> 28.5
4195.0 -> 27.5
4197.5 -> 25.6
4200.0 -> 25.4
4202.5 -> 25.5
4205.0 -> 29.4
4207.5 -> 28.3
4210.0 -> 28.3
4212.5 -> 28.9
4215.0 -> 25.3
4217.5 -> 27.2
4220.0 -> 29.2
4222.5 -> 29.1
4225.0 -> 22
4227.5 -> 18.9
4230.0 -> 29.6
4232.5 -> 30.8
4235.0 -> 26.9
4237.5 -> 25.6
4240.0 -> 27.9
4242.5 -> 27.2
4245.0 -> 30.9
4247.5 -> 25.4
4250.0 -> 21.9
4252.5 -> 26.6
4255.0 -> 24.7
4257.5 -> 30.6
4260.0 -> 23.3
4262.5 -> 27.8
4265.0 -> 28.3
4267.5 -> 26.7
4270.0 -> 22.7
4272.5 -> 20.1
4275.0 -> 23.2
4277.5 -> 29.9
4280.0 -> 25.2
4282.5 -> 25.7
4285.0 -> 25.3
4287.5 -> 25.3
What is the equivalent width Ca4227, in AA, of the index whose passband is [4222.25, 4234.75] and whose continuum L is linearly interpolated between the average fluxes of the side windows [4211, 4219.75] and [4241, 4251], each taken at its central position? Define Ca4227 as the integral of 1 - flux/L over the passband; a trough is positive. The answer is 0.5 AA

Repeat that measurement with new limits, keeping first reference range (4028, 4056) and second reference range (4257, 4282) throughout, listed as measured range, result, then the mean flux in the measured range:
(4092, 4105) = 0.6 AA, 25.1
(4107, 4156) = -3.7 AA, 28.2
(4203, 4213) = -1.0 AA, 28.5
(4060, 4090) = 0.5 AA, 26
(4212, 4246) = -1.6 AA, 27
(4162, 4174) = -0.5 AA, 27.2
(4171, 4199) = -0.6 AA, 26.6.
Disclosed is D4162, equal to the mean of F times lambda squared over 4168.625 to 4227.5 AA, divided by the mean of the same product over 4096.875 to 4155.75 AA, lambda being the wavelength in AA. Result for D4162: 1.01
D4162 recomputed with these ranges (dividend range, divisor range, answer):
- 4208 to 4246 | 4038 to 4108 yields 1.11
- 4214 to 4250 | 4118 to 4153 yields 1.00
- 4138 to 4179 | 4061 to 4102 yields 1.10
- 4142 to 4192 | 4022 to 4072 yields 1.10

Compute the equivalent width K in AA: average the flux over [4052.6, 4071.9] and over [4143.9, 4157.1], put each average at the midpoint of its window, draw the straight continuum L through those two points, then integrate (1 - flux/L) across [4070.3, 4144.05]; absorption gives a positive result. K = -1.9 AA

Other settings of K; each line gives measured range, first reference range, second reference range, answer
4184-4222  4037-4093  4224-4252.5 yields -1.4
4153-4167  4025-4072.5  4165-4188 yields -0.4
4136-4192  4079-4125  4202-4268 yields -0.2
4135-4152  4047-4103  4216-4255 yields -1.2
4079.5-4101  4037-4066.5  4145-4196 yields -0.9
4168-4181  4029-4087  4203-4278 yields -0.5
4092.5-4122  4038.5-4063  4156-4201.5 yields -0.8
